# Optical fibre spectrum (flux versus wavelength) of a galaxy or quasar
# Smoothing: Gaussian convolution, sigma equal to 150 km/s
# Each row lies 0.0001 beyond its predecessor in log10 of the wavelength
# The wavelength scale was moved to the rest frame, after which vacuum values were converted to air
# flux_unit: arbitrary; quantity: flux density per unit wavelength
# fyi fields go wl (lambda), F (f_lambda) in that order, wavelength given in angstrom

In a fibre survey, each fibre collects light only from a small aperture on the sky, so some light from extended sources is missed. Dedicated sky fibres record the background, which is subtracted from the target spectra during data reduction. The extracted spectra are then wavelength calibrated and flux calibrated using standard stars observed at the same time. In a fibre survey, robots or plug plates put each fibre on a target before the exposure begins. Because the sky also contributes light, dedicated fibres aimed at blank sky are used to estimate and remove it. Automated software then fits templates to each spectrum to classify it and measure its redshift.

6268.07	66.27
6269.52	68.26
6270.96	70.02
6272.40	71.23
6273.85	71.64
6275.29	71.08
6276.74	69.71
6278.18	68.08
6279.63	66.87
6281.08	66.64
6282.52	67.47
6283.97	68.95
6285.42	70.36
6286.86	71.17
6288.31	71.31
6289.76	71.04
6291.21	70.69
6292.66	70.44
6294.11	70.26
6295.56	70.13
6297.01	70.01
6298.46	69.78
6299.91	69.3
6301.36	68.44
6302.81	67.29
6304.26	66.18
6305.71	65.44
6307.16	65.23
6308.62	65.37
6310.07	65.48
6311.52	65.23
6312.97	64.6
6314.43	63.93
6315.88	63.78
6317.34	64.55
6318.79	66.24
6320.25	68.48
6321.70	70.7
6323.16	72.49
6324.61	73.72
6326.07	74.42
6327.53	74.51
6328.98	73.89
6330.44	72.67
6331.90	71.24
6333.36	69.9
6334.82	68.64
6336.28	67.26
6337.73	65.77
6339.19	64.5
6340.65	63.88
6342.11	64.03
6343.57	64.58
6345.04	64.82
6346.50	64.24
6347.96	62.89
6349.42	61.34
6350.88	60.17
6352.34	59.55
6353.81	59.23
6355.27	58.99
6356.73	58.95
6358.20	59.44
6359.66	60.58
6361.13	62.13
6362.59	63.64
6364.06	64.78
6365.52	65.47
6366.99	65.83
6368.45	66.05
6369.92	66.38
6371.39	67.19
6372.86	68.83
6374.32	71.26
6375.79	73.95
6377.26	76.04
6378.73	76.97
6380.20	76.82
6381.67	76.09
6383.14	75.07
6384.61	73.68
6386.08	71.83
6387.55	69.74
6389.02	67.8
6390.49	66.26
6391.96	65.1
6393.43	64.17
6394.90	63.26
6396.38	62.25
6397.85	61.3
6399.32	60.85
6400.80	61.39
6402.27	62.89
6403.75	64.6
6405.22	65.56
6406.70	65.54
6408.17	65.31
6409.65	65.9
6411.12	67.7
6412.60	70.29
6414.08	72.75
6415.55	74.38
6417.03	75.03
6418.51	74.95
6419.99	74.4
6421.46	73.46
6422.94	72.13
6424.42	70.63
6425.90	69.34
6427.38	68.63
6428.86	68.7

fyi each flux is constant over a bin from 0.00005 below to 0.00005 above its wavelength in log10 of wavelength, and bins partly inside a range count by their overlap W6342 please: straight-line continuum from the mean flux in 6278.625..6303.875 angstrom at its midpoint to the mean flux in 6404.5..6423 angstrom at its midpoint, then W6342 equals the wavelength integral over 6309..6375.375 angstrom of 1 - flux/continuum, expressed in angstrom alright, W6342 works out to 3.7 angstrom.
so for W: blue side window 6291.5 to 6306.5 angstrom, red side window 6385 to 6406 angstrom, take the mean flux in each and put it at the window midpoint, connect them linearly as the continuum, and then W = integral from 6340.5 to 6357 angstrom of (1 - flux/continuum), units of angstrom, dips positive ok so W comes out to 1.2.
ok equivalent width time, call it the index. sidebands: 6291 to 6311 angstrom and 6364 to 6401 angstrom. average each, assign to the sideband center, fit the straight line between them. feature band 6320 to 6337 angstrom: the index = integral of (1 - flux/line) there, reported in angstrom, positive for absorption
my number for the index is -0.83 angstrom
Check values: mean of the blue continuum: 68.1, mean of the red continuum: 68.6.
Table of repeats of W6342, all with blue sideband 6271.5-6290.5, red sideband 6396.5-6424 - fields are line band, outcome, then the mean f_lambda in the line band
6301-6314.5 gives 0.70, 65.7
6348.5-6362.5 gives 1.74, 60.3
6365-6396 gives -0.60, 69.8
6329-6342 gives 0.17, 68.1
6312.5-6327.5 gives 0.12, 68.6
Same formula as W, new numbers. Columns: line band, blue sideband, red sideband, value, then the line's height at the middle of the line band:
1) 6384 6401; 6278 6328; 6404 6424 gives 1.1 angstrom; 70.1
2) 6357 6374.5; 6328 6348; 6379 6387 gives 1.7 angstrom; 71.8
